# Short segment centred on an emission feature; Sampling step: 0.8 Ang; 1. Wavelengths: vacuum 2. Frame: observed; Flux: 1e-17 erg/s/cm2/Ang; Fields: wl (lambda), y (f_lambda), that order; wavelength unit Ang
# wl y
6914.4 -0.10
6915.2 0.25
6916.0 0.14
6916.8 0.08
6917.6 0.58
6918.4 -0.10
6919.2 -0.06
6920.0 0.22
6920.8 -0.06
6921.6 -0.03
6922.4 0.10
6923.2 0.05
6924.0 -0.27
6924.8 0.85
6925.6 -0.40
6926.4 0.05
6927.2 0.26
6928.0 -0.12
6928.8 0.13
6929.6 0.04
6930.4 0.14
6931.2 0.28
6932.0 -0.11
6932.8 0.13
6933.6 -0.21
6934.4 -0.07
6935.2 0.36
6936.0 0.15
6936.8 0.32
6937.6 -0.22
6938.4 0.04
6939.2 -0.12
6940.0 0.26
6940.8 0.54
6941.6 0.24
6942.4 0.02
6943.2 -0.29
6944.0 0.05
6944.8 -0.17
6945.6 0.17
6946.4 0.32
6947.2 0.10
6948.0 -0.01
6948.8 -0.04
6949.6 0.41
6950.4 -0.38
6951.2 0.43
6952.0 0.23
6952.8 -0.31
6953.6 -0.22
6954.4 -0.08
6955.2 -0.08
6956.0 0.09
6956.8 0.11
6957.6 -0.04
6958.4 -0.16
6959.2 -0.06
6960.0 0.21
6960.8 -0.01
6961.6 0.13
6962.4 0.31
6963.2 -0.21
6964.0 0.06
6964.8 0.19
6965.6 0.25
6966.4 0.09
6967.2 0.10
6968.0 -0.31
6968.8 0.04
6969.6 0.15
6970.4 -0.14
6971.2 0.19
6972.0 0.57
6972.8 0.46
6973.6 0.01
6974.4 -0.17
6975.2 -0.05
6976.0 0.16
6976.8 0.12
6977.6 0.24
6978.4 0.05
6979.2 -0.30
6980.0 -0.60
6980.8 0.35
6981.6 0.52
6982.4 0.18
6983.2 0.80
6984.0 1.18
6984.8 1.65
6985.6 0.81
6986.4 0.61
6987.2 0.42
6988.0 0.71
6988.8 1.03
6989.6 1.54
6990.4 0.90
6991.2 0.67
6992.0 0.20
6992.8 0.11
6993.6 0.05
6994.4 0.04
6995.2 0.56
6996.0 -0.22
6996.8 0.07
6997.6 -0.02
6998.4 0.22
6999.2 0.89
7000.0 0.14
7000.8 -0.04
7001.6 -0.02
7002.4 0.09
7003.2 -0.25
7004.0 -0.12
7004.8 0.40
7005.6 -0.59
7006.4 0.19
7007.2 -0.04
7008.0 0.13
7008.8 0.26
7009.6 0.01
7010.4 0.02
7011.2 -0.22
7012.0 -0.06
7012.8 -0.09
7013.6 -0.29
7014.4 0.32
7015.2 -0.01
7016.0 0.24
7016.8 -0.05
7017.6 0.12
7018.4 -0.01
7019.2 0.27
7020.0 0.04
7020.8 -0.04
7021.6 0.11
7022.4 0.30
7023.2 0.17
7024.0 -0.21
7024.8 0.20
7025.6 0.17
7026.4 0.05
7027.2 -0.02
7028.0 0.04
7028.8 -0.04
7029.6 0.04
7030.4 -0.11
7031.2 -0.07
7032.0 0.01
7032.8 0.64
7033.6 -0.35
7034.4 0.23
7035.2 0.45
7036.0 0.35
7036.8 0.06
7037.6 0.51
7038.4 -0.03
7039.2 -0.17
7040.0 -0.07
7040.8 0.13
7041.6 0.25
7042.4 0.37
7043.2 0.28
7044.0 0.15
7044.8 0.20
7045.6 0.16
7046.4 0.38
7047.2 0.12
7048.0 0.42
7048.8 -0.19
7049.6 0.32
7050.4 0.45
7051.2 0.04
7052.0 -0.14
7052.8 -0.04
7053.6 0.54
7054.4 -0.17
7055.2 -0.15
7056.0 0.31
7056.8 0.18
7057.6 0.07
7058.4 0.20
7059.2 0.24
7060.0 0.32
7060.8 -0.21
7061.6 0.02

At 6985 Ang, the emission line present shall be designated [O II]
